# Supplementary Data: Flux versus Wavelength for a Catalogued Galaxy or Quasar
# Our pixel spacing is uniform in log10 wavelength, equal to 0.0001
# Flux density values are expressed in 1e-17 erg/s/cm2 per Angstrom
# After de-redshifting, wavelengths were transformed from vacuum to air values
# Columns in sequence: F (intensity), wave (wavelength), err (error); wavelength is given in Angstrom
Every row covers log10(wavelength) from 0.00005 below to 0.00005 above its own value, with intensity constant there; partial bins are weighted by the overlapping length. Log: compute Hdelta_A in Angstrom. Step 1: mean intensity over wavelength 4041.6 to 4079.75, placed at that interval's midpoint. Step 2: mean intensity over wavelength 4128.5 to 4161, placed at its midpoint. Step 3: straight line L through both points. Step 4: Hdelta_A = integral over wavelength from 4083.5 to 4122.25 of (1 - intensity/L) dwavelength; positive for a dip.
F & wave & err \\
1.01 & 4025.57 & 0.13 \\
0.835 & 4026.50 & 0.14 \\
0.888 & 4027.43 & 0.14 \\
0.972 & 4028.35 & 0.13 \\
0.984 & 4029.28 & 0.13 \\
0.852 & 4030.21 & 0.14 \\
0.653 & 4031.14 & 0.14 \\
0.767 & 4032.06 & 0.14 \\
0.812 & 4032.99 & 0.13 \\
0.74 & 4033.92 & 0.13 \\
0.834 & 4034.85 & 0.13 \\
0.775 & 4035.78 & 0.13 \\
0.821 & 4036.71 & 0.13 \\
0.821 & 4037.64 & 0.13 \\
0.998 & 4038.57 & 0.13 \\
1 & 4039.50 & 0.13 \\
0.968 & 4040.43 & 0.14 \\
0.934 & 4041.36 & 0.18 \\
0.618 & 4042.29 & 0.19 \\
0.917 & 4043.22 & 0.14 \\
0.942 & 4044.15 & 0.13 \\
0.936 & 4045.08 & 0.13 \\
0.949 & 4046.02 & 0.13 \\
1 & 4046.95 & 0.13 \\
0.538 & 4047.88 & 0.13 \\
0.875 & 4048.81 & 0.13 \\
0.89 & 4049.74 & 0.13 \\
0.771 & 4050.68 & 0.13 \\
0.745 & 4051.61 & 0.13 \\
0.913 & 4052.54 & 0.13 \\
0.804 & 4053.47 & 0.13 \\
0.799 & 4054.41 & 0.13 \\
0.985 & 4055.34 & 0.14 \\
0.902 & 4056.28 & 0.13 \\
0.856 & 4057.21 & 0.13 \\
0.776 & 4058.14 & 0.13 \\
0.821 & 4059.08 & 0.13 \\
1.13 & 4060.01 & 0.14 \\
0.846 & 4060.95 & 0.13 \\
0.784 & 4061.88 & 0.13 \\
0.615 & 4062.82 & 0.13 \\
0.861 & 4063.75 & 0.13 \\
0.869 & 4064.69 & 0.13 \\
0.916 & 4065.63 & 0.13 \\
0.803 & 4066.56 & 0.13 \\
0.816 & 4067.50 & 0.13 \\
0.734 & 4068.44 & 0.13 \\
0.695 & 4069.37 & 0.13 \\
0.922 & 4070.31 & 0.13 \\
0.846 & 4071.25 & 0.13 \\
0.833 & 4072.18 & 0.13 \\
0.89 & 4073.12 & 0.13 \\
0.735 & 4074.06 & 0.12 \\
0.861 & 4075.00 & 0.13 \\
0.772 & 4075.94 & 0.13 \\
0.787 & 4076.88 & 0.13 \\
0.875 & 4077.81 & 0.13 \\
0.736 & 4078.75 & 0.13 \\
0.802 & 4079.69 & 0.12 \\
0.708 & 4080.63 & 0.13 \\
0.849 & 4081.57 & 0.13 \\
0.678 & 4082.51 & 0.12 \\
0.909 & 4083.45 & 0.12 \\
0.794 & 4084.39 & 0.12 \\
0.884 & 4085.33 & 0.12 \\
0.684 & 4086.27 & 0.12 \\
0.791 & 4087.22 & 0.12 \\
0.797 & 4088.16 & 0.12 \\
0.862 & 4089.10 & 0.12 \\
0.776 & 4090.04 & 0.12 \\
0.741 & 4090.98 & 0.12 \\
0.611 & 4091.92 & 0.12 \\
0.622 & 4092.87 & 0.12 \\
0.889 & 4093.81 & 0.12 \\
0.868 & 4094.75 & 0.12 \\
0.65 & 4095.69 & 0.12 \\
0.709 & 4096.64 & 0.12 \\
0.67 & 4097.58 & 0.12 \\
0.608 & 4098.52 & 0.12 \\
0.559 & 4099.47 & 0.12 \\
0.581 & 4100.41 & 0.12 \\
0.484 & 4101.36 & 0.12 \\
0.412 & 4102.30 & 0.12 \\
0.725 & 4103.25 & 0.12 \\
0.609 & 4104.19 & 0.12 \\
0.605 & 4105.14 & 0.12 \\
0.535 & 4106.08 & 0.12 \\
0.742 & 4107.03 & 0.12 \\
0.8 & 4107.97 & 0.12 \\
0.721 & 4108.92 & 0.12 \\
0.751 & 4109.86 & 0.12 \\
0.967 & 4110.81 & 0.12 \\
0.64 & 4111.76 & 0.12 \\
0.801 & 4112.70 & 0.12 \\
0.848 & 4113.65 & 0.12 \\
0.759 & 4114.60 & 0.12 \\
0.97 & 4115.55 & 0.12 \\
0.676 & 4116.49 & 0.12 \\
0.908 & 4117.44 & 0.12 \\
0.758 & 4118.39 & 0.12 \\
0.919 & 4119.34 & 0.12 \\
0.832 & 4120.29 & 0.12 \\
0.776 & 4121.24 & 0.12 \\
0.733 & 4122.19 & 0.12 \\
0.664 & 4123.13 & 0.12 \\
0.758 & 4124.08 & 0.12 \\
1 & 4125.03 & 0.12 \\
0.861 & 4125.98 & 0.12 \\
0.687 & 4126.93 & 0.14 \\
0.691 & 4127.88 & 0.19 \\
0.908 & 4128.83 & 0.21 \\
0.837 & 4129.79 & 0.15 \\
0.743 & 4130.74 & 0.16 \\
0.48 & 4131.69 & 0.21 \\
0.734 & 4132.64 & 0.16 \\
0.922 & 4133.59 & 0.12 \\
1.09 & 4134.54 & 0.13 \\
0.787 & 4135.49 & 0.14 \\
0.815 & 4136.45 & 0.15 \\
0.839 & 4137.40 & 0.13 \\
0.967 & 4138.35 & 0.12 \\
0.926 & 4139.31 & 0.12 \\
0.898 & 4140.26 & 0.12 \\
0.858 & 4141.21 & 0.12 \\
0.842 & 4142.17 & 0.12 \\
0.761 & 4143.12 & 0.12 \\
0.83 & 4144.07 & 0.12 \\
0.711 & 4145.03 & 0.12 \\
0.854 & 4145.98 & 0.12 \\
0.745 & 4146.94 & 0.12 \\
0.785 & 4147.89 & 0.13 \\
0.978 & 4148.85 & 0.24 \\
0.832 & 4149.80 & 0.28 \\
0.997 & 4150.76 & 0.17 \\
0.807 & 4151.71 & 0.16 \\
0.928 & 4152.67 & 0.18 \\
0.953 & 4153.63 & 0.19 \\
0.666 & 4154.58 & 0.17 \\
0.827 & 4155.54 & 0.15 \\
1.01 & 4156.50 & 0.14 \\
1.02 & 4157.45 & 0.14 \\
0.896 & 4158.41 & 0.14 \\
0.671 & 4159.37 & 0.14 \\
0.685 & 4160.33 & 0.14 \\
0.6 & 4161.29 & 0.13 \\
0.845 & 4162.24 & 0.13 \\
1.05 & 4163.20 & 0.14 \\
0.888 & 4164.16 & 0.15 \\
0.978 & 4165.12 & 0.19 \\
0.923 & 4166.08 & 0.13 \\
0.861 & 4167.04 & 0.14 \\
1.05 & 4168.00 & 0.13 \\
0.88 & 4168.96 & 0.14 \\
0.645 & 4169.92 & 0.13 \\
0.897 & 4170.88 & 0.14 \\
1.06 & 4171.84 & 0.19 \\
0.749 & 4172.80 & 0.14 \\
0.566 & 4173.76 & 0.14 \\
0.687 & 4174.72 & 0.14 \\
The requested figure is 4.7 Angstrom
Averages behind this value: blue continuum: 0.834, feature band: 0.735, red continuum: 0.839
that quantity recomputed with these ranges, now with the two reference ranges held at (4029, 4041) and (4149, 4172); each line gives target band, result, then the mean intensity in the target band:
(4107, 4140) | 2.09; 0.81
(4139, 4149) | 0.46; 0.829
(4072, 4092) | 1.49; 0.793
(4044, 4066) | -0.07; 0.853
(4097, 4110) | 3.54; 0.627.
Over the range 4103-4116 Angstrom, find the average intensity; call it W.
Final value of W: 0.748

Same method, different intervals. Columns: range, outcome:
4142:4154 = 0.847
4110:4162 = 0.823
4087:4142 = 0.762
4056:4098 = 0.799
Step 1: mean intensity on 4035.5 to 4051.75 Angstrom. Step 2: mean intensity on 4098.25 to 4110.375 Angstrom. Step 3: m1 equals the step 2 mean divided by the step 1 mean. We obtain 0.73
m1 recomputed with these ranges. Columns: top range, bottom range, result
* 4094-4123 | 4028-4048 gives 0.84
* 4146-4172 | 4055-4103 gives 1.12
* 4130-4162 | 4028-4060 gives 0.97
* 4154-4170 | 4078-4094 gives 1.11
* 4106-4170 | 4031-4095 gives 1.01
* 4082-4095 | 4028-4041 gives 0.91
